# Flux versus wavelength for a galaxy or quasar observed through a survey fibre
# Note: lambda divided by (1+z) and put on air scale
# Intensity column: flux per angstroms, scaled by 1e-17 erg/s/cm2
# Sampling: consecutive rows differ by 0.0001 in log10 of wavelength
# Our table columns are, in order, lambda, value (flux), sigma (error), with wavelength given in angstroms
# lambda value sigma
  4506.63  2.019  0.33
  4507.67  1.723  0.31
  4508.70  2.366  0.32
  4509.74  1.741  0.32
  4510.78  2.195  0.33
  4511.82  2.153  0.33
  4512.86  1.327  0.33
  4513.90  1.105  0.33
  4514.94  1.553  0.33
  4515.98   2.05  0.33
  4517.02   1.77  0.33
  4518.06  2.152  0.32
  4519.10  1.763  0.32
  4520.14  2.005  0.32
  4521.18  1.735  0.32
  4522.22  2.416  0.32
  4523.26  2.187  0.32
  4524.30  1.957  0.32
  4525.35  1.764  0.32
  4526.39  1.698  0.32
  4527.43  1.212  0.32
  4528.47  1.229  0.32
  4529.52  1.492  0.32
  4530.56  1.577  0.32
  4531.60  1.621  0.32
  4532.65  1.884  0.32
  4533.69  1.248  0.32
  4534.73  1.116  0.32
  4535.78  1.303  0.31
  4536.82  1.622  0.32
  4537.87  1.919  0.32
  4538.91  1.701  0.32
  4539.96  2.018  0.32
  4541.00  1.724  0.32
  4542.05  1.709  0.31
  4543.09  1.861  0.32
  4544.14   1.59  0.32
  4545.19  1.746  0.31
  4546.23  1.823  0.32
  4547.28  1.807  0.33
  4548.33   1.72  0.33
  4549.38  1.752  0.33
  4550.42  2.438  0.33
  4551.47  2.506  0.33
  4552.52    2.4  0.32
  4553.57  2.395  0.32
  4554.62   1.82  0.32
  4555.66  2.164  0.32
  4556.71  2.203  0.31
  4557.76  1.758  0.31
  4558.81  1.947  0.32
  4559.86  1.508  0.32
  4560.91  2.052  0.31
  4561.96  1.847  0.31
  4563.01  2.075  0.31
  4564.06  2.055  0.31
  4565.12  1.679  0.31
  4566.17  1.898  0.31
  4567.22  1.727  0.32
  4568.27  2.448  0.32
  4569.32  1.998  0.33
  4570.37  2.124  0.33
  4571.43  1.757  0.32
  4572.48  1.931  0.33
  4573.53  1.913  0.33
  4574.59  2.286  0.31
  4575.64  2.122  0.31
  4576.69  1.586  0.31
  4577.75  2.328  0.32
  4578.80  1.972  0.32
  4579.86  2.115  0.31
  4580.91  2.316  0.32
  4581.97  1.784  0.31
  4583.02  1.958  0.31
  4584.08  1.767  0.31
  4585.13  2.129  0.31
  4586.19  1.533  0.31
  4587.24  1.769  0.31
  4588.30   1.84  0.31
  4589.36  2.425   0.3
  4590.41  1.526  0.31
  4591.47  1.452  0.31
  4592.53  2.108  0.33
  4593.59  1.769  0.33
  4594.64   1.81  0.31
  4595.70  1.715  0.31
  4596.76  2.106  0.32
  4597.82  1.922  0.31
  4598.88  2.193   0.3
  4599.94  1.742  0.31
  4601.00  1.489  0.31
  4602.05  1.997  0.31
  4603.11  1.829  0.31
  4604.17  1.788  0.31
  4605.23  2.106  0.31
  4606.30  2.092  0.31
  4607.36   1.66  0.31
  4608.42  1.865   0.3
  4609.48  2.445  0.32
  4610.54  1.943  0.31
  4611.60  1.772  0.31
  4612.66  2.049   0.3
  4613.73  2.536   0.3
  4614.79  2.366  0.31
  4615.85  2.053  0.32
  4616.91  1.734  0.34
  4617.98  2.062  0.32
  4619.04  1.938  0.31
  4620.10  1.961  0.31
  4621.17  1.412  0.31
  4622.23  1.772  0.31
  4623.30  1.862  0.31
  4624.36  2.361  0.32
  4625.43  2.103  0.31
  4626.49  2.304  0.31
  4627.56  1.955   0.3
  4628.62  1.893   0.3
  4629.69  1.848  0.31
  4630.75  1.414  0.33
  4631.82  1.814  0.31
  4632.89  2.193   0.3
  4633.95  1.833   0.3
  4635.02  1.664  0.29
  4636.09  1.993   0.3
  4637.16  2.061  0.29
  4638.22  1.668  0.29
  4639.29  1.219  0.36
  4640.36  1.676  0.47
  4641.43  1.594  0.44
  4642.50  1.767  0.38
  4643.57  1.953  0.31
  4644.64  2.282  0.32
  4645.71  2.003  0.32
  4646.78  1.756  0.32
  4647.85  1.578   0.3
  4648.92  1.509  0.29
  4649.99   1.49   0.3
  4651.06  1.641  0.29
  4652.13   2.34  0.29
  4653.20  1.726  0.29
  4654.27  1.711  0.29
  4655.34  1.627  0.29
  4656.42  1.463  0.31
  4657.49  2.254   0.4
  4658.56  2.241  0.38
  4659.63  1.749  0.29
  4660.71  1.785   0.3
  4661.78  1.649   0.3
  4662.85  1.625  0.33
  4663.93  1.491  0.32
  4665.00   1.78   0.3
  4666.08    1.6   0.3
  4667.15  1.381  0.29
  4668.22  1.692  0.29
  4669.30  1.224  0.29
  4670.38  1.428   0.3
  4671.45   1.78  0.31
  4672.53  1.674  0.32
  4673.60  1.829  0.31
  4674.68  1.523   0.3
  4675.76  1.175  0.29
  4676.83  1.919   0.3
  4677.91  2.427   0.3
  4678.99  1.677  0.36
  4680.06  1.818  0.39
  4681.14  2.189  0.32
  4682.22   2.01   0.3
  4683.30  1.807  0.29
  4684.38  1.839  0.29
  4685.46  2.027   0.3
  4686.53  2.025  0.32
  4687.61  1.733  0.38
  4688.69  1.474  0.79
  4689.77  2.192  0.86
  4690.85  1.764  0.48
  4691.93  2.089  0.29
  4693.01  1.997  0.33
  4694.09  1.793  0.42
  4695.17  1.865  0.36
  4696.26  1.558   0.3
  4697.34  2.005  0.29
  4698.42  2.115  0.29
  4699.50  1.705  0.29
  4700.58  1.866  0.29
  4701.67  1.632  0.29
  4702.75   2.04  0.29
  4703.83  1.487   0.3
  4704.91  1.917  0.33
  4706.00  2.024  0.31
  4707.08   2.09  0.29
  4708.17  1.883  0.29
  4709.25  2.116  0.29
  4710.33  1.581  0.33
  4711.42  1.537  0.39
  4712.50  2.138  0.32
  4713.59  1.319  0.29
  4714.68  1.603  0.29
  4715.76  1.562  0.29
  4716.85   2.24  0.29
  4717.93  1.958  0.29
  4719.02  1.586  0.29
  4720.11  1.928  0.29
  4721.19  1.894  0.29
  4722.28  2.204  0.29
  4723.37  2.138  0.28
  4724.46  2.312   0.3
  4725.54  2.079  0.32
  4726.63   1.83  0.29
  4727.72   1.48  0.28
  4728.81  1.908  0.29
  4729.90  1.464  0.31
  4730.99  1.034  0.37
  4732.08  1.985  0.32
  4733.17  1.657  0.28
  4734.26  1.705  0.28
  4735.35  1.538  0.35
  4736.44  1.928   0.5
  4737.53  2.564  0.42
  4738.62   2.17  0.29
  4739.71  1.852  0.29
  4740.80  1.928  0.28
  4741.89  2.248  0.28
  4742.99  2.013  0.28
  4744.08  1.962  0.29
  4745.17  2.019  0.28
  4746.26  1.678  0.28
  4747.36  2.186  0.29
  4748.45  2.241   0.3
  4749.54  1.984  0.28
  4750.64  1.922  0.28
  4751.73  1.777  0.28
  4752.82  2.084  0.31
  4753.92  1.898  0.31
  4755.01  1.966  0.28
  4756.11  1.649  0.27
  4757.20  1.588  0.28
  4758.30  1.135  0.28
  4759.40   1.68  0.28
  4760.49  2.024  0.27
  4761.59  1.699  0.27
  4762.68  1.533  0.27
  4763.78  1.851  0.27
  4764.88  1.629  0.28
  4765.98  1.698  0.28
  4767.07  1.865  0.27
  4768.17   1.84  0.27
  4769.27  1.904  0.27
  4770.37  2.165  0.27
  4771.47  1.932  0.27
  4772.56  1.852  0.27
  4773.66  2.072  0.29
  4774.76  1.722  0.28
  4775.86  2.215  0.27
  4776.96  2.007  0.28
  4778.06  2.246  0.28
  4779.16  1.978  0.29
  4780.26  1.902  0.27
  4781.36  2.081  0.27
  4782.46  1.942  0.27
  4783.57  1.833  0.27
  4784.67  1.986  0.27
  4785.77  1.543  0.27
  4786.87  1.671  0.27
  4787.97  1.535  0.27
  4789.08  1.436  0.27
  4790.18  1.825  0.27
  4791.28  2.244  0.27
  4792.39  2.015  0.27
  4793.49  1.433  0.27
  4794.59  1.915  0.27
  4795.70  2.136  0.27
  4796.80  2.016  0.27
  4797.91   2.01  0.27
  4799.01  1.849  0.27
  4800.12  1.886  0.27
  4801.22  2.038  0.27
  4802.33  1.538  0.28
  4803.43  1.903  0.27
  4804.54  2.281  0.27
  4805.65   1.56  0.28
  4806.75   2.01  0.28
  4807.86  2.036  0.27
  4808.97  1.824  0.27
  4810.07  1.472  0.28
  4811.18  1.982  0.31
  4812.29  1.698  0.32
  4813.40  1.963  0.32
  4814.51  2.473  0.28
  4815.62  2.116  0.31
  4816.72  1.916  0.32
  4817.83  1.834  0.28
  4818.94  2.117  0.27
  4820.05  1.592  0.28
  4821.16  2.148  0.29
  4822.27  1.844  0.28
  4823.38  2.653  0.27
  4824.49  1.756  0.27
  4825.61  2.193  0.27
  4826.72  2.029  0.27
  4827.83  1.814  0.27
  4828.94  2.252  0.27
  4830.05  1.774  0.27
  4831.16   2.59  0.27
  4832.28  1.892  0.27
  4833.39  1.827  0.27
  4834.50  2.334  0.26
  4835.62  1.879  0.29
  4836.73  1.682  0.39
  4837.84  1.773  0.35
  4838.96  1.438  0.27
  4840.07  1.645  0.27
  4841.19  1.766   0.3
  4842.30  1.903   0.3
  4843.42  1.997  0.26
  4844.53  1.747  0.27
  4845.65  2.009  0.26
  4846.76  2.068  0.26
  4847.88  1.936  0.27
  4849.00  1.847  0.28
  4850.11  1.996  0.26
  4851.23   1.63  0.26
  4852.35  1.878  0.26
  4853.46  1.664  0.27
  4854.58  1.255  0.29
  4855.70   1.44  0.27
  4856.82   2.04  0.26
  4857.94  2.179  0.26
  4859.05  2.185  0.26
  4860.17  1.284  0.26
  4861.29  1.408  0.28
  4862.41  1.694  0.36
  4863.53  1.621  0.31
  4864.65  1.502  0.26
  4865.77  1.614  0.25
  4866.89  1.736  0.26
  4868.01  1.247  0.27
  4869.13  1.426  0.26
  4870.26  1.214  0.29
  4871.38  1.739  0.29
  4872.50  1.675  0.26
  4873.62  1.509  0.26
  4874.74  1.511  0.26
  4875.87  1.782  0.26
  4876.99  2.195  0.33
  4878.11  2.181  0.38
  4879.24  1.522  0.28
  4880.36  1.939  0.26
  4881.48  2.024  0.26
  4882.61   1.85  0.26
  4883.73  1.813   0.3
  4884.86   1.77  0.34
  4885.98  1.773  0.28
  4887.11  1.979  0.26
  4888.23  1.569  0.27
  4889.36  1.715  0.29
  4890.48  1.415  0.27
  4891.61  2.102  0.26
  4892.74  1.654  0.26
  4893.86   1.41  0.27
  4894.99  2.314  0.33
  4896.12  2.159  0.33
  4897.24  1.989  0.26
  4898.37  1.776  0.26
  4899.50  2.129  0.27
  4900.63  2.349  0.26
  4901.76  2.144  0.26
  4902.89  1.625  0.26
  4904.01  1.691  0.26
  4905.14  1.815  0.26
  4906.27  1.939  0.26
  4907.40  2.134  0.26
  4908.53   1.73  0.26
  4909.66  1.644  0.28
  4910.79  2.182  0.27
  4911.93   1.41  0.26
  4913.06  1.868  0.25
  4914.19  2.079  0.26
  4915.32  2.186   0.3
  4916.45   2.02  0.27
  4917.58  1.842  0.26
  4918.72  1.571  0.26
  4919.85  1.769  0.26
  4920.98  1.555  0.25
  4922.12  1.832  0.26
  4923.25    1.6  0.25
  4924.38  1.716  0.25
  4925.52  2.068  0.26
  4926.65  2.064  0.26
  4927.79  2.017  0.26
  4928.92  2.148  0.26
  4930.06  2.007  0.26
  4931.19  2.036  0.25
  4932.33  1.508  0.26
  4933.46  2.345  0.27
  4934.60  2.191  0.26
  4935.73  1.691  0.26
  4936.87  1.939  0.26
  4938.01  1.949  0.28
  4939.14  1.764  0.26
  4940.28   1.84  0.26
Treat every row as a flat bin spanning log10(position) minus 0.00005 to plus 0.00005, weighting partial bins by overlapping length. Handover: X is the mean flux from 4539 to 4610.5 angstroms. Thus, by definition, 1.94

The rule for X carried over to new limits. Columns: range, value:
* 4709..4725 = 1.87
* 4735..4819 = 1.9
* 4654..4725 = 1.82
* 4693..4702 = 1.83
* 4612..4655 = 1.88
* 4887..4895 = 1.72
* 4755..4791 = 1.82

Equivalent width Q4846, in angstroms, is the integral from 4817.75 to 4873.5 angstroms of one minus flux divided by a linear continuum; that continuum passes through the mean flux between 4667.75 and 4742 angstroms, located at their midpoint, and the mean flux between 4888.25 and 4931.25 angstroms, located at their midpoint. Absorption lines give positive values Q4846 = 1.6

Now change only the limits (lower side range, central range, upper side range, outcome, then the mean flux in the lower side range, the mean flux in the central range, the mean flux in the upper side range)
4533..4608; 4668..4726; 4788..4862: 1.5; 1.9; 1.84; 1.89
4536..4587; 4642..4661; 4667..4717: 0.2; 1.94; 1.83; 1.8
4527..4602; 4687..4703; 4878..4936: 0.1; 1.86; 1.85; 1.88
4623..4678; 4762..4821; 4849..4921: -3.6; 1.77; 1.89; 1.78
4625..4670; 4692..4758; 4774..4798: -1.2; 1.77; 1.87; 1.89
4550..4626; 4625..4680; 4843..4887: 4.5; 1.97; 1.76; 1.74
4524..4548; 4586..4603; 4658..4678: -2.0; 1.63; 1.84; 1.67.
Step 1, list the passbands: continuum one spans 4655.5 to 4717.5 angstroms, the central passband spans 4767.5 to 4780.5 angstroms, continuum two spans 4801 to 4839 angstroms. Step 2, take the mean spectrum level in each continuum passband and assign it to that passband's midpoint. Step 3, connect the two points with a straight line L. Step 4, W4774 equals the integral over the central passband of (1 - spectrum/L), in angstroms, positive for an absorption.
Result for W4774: -0.6 angstroms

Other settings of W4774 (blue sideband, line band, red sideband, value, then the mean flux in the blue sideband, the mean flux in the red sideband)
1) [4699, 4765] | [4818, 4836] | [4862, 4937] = -2.0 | 1.85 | 1.82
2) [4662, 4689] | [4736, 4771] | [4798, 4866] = -1.9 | 1.73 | 1.88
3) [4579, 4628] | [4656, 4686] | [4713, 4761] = 2.4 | 1.94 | 1.86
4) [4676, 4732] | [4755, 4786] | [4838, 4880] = -0.9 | 1.86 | 1.72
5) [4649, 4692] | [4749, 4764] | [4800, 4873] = 0.3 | 1.77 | 1.84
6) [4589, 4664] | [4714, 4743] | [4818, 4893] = -0.5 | 1.87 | 1.81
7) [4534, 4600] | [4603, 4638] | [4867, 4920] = -1.2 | 1.91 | 1.82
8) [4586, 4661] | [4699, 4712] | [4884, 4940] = 0.4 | 1.88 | 1.88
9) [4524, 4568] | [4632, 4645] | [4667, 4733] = -0.1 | 1.8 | 1.81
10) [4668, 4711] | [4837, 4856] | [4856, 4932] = 0.5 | 1.82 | 1.81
